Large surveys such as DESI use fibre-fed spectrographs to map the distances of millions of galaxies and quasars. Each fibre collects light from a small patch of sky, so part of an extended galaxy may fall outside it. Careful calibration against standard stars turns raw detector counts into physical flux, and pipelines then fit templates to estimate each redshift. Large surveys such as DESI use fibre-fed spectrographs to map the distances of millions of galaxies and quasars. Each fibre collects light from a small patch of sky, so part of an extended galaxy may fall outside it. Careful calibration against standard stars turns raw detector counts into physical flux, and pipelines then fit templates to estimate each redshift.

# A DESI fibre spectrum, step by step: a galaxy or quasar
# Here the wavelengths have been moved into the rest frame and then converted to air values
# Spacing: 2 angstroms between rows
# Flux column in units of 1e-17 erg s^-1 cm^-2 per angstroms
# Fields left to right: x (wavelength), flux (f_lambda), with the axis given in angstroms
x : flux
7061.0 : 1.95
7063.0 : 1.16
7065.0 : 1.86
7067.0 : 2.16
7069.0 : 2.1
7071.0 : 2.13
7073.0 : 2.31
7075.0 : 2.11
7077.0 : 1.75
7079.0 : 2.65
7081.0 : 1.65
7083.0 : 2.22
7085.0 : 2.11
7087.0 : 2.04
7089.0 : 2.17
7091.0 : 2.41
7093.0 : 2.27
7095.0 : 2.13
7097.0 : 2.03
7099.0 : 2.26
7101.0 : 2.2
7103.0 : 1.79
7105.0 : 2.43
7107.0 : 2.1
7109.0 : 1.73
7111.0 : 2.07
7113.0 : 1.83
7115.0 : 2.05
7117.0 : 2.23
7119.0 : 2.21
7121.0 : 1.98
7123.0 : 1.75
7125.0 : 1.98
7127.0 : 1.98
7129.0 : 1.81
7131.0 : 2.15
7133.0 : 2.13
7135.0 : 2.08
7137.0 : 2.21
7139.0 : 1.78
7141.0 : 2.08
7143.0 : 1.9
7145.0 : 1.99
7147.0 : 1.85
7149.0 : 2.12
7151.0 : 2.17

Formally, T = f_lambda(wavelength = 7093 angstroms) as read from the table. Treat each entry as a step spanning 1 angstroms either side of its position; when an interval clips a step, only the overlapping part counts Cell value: 2.27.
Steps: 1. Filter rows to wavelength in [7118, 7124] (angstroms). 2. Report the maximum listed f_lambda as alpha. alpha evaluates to 2.21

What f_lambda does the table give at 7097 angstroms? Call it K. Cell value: 2.03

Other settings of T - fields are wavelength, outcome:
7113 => 1.83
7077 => 1.75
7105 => 2.43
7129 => 1.81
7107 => 2.1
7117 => 2.23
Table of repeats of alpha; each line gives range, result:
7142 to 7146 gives 1.99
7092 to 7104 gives 2.27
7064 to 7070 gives 2.16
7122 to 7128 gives 1.98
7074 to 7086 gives 2.65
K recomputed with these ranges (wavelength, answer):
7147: 1.85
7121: 1.98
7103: 1.79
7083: 2.22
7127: 1.98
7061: 1.95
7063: 1.16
